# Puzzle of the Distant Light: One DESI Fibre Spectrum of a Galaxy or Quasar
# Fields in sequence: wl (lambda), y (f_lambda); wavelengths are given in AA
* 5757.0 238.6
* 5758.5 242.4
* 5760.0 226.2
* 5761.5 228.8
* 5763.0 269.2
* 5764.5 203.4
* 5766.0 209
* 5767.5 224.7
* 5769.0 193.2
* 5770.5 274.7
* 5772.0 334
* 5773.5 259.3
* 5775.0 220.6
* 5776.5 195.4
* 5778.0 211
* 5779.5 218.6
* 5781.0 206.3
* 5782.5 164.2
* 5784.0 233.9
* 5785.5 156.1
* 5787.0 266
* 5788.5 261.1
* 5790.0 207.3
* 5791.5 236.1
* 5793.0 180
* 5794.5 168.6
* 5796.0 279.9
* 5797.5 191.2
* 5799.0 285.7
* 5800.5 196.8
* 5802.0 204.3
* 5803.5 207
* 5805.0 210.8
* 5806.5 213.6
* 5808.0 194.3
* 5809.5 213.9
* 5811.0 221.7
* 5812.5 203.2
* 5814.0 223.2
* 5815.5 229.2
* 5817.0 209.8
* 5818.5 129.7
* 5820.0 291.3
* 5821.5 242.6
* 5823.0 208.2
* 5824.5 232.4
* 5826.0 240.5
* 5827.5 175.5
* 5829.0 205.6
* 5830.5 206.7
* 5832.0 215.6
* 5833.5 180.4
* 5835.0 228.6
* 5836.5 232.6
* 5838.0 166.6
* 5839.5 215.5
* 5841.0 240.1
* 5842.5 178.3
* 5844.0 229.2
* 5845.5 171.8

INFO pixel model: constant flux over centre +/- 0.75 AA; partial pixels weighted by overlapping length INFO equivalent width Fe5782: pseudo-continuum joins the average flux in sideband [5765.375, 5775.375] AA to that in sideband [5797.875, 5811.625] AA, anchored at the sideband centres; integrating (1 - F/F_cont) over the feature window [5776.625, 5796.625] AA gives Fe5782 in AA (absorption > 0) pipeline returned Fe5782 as 1.6 AA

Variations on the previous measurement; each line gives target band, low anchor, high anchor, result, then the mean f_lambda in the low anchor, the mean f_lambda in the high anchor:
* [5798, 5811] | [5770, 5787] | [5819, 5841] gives 0.3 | 226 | 217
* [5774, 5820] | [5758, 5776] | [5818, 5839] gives 2.7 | 240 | 212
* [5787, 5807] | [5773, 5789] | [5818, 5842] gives -0.5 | 216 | 214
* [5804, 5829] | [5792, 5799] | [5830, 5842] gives -0.3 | 215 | 210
